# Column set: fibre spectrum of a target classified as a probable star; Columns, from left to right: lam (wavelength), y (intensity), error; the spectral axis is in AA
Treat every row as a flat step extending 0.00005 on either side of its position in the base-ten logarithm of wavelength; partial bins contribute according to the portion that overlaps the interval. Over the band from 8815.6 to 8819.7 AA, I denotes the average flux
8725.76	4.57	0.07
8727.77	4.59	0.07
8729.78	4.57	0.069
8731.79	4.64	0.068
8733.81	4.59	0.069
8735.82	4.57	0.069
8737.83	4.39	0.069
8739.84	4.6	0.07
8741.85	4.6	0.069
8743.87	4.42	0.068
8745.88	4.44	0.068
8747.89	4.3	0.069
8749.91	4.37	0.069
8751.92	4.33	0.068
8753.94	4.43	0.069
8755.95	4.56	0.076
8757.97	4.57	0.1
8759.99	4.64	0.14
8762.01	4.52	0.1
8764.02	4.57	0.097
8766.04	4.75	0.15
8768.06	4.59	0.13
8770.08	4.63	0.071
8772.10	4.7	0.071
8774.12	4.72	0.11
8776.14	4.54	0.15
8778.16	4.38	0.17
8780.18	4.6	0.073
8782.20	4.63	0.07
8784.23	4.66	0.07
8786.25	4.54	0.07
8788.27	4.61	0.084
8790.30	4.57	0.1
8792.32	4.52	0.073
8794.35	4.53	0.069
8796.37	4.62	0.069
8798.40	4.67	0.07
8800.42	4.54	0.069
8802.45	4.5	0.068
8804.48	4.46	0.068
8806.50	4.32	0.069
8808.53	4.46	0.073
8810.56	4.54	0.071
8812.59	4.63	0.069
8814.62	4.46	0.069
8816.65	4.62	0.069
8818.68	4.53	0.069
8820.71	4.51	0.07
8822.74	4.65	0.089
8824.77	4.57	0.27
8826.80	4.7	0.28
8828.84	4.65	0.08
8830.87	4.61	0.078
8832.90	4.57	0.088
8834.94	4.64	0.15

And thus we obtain 4.58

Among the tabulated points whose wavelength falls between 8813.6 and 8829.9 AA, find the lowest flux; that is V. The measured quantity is 4.46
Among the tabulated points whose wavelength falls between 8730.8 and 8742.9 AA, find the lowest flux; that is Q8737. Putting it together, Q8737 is 4.39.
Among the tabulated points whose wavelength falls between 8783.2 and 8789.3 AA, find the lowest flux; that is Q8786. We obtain 4.54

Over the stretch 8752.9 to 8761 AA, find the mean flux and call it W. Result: 4.55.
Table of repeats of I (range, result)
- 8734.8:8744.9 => 4.52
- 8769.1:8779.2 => 4.6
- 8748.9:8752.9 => 4.35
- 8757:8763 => 4.57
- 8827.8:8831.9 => 4.63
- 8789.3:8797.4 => 4.56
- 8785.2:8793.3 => 4.56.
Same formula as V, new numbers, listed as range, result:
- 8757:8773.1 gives 4.52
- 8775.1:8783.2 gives 4.38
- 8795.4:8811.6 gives 4.32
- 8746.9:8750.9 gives 4.3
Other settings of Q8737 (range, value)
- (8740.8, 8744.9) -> 4.42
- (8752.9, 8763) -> 4.43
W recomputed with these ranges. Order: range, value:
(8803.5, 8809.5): 4.42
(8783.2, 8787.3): 4.6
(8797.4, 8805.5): 4.55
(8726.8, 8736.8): 4.59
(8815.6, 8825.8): 4.58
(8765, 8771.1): 4.65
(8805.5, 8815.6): 4.48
